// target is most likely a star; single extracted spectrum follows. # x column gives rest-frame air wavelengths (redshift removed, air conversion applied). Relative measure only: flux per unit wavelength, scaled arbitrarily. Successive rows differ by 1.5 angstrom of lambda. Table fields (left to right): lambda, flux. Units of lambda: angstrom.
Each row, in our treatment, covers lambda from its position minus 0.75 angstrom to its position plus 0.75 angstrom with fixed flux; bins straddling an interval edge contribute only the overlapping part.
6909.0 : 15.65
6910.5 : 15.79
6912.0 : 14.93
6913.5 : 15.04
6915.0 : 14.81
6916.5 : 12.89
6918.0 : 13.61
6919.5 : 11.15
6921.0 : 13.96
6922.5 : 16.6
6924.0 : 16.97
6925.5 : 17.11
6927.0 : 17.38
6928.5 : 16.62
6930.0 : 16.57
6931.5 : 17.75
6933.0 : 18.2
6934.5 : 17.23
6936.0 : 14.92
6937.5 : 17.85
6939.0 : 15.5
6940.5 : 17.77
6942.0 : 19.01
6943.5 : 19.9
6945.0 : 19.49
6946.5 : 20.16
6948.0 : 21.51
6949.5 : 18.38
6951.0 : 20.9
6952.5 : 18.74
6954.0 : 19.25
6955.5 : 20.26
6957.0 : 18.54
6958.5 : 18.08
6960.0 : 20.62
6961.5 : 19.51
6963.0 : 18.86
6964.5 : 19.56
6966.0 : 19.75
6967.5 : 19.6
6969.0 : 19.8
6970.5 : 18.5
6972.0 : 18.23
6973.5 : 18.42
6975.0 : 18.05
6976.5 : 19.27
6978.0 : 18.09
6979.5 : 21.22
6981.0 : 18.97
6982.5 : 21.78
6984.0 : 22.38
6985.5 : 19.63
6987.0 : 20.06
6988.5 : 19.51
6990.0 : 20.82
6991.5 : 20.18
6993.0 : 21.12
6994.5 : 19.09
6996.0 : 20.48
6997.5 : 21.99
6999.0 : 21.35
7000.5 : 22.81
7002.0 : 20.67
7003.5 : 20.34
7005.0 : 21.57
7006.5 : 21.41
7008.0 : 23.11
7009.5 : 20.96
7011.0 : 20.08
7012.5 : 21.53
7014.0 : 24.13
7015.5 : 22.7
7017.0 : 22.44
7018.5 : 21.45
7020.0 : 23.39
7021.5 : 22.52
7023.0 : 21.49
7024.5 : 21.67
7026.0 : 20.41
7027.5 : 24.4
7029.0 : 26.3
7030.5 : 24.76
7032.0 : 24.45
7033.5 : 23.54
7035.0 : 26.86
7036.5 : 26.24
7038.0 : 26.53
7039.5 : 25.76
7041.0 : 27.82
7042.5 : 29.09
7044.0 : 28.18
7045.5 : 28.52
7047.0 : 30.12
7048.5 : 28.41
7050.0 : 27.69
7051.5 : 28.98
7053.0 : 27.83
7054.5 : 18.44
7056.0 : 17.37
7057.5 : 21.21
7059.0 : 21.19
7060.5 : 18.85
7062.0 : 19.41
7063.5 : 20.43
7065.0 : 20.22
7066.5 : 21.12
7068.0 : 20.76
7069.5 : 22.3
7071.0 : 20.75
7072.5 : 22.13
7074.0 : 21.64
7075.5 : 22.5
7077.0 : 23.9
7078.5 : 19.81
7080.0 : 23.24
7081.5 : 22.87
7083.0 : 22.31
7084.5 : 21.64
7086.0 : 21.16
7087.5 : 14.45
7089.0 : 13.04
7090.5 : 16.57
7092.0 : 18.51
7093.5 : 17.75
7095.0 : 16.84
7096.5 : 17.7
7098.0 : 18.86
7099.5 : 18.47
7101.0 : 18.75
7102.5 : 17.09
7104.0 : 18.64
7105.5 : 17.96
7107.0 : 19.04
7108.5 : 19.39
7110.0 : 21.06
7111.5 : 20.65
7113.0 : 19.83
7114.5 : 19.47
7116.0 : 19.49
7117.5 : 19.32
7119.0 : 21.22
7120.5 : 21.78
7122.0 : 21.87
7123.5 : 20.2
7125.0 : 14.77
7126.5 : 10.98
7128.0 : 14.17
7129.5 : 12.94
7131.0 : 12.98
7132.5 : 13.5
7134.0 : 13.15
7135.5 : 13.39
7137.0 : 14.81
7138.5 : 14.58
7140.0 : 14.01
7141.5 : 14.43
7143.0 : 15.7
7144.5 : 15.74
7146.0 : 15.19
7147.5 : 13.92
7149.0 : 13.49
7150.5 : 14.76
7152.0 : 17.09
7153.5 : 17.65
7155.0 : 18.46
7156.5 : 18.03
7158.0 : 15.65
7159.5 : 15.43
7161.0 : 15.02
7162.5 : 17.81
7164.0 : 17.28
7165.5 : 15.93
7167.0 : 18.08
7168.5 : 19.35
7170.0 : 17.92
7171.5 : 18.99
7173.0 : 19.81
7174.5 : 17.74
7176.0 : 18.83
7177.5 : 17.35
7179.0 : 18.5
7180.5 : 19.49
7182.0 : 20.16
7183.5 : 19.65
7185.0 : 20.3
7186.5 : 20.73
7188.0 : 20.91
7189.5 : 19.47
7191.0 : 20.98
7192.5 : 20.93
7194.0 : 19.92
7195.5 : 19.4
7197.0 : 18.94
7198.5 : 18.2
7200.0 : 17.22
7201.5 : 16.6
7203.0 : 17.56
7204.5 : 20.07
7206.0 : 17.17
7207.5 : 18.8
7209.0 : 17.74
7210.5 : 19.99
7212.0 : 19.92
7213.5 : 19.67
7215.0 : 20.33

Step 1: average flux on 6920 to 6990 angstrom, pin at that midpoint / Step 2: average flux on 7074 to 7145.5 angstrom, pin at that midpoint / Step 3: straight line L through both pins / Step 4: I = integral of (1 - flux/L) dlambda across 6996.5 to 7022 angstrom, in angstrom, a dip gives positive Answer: -4.8 angstrom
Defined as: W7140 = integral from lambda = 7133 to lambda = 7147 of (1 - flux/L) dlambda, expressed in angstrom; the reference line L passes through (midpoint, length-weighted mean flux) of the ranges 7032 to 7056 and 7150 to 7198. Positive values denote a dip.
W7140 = 4.1 angstrom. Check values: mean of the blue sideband 26.6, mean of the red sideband 18.5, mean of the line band 14.5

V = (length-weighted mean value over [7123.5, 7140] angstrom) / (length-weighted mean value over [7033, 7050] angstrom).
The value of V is 0.50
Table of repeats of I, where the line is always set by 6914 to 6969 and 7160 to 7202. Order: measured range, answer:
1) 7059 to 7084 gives -4.20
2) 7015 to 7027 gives -2.62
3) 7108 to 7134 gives 1.12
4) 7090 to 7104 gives 0.39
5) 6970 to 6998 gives -3.02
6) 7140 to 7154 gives 2.56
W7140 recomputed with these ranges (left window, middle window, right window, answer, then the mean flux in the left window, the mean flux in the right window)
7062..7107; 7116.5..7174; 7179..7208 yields 9.27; 19.7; 19.3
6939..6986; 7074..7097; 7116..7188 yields -2.28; 19.4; 16.9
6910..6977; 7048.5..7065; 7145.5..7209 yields -4.11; 17.7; 18.1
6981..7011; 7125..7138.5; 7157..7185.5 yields 3.83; 20.9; 18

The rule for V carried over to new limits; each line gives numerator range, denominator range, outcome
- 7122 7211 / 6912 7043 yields 0.86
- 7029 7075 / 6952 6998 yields 1.22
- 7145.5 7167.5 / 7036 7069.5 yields 0.67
